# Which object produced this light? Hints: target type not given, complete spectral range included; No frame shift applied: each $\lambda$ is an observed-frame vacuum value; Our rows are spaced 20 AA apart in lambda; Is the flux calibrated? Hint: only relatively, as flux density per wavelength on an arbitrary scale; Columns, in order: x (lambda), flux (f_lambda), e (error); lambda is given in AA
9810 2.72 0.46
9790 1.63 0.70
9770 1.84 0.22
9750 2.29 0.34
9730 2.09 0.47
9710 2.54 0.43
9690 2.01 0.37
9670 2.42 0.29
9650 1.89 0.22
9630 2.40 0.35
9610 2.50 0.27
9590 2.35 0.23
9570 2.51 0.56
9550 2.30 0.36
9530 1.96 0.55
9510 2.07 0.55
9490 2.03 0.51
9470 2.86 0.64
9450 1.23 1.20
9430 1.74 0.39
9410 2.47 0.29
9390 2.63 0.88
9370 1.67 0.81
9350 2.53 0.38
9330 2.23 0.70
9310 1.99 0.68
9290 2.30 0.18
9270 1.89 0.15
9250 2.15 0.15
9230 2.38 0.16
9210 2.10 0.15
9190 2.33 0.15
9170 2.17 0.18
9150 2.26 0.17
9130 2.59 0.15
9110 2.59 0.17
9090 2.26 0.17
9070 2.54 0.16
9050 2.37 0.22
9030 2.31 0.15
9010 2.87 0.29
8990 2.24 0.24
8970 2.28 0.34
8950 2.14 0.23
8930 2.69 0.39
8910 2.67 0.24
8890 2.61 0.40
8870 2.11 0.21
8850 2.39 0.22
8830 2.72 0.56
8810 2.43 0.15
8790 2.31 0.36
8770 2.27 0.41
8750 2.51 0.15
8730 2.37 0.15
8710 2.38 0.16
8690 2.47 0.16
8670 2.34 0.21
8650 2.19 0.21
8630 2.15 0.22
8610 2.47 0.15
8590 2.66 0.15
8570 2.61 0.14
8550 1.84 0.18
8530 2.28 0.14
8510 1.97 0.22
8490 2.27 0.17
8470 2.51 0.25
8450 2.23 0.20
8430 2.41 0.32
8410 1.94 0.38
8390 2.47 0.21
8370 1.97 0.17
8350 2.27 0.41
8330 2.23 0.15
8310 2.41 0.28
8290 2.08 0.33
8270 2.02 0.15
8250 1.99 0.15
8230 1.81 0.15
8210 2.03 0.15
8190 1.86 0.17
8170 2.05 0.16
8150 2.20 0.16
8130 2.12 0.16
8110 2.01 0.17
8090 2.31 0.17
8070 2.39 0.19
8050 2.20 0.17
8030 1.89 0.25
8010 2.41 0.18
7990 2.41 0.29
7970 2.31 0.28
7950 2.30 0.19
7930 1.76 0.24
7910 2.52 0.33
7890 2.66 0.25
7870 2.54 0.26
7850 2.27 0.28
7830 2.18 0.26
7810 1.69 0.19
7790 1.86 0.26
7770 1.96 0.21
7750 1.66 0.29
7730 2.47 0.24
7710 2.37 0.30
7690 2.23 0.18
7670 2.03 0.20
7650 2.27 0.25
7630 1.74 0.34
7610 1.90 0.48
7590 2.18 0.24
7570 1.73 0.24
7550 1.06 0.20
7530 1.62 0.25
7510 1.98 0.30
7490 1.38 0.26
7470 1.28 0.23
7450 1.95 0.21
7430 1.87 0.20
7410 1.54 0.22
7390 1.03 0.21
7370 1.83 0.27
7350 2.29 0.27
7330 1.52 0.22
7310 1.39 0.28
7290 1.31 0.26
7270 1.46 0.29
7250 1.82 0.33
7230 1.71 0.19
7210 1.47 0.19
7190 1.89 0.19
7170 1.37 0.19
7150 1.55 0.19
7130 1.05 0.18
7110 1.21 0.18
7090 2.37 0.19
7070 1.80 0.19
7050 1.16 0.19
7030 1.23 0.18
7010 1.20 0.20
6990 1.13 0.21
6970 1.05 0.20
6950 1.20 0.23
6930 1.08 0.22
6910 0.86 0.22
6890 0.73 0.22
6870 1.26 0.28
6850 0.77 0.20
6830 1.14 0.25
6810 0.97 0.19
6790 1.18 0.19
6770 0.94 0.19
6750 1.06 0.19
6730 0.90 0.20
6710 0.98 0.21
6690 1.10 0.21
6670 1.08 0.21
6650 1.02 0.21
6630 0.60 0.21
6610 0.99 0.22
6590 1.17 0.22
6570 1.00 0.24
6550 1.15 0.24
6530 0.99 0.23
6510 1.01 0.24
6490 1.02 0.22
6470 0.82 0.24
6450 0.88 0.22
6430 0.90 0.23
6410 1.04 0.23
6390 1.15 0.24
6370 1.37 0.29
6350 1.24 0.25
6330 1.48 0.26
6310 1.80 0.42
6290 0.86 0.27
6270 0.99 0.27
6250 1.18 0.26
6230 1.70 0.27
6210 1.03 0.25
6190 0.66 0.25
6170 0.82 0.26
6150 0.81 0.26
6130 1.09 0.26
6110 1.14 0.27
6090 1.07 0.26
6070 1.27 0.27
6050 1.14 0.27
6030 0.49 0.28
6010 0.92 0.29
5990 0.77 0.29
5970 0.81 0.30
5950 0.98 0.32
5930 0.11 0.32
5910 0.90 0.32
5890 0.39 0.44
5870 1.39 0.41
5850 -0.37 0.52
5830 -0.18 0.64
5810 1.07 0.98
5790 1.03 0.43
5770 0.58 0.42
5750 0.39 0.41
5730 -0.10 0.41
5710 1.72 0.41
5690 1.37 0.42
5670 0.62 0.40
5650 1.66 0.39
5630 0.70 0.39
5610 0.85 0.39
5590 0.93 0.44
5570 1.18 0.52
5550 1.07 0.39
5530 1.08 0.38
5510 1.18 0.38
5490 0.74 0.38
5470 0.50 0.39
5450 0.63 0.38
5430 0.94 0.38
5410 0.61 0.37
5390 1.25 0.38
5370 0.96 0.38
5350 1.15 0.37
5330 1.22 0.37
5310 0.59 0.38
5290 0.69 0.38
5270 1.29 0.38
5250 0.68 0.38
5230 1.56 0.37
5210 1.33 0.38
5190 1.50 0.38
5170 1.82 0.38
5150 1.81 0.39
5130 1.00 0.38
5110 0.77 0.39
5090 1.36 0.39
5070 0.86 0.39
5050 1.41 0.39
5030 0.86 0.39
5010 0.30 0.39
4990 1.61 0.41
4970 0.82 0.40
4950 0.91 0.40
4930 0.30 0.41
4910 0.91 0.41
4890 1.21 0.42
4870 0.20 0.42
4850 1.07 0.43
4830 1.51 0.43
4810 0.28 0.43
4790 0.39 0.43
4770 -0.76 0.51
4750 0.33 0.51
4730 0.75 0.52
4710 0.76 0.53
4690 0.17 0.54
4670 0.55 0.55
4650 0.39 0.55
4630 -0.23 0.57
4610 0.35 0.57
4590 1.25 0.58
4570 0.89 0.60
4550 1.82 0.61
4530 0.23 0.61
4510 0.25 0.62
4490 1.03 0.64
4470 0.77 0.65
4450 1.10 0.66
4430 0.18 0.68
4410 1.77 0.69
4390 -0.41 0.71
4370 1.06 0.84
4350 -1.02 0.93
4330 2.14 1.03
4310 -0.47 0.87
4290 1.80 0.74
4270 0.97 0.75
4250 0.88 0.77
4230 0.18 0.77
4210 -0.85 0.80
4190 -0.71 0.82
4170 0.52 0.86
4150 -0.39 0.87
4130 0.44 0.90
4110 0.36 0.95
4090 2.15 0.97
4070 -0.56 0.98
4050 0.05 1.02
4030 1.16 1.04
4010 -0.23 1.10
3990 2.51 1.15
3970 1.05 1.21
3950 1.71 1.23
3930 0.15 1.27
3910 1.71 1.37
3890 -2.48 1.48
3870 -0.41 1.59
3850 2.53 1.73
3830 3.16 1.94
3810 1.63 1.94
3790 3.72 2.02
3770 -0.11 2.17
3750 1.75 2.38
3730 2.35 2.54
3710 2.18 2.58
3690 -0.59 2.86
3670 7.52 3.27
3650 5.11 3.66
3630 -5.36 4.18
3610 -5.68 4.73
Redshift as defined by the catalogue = 0.90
